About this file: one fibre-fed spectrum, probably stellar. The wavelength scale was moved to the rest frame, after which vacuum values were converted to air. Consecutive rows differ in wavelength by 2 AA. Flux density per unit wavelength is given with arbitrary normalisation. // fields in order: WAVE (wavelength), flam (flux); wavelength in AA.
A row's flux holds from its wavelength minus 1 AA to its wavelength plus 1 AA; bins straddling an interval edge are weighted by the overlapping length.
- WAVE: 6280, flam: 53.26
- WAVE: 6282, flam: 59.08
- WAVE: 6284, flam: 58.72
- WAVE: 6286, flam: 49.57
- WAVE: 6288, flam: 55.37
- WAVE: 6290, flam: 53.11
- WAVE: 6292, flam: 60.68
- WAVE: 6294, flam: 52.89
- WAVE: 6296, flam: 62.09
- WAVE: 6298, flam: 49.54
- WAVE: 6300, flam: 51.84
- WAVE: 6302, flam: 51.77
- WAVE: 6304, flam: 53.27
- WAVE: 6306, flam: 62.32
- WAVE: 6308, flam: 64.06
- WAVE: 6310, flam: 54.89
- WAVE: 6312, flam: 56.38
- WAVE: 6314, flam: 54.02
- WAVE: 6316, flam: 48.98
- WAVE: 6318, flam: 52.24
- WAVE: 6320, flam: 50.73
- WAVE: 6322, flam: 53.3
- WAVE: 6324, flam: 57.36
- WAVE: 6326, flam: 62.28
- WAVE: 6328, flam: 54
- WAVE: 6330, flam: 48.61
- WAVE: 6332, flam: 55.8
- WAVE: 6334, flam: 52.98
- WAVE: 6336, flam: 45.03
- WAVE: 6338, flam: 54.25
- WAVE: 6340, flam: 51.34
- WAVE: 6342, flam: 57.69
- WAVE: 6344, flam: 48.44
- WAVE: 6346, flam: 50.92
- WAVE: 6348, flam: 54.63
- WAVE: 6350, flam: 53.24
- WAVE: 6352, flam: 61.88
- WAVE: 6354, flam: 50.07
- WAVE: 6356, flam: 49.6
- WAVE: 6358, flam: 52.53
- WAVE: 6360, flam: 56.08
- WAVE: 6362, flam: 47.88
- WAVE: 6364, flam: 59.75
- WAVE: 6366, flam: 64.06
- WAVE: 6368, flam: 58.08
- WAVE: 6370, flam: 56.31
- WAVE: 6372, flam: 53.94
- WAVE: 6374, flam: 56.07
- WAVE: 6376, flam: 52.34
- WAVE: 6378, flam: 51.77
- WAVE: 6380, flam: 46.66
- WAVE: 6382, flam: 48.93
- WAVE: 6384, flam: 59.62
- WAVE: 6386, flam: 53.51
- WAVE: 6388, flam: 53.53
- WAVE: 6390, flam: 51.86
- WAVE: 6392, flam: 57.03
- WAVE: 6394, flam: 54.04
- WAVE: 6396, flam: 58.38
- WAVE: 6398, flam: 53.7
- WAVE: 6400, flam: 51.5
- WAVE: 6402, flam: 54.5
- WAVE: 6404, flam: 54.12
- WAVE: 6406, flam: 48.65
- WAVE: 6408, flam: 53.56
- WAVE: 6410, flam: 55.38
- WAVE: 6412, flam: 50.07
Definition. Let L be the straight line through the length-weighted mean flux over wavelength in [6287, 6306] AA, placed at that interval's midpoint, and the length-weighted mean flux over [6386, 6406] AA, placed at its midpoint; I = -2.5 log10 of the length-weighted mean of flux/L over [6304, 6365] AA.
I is 0.011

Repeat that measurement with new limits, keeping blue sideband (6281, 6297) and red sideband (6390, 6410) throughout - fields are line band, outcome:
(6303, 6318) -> 0.00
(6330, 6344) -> 0.06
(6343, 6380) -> 0.01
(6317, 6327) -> 0.01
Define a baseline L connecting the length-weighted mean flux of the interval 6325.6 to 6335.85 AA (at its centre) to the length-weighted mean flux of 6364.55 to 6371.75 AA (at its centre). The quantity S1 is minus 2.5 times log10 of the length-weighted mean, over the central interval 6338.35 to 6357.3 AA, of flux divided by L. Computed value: 0.056 mag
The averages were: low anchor 53.5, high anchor 58.9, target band 53.1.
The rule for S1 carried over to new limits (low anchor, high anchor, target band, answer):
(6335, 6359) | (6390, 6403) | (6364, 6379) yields -0.055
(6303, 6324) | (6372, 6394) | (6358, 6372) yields -0.055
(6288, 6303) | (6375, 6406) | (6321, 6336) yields -0.002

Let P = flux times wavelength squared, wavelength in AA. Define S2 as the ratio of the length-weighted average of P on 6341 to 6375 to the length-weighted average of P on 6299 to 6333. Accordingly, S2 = 1.0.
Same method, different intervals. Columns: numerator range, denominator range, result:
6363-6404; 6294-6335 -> 1.02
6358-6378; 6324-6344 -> 1.05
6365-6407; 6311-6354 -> 1.03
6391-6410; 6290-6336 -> 1.01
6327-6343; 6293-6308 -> 0.96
